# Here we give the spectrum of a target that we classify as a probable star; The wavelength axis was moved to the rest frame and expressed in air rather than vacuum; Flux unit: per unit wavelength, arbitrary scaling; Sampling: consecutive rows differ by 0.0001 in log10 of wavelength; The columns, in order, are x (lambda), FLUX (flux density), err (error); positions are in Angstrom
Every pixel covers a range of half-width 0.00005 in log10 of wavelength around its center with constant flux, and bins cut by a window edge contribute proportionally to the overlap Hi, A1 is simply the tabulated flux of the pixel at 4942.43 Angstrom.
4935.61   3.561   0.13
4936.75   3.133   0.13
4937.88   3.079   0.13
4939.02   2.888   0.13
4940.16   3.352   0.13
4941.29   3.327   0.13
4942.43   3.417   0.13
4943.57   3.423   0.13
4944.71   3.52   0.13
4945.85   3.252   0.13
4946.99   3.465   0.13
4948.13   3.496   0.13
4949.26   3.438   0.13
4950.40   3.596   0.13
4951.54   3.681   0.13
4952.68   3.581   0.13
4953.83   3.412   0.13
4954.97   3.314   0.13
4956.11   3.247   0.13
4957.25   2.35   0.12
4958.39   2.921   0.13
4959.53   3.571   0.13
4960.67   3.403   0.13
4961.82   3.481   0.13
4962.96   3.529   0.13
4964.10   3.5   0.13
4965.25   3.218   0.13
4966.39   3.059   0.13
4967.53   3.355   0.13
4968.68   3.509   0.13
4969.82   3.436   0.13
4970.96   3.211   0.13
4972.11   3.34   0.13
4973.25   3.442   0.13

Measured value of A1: 3.417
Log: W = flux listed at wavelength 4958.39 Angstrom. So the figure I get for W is 2.921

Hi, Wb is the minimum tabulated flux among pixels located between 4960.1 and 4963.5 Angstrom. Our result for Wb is 3.403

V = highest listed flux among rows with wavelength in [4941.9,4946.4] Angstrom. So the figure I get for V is 3.52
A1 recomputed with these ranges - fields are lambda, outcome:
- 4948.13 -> 3.496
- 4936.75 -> 3.133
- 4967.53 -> 3.355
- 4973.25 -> 3.442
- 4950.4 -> 3.596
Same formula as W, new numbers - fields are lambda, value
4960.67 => 3.403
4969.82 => 3.436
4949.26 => 3.438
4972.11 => 3.34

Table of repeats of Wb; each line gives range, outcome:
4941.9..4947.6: 3.252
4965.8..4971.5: 3.059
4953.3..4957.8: 2.35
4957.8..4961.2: 2.921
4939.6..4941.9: 3.327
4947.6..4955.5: 3.314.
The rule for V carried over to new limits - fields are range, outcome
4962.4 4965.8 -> 3.529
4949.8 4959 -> 3.681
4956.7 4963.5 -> 3.571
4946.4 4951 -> 3.596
